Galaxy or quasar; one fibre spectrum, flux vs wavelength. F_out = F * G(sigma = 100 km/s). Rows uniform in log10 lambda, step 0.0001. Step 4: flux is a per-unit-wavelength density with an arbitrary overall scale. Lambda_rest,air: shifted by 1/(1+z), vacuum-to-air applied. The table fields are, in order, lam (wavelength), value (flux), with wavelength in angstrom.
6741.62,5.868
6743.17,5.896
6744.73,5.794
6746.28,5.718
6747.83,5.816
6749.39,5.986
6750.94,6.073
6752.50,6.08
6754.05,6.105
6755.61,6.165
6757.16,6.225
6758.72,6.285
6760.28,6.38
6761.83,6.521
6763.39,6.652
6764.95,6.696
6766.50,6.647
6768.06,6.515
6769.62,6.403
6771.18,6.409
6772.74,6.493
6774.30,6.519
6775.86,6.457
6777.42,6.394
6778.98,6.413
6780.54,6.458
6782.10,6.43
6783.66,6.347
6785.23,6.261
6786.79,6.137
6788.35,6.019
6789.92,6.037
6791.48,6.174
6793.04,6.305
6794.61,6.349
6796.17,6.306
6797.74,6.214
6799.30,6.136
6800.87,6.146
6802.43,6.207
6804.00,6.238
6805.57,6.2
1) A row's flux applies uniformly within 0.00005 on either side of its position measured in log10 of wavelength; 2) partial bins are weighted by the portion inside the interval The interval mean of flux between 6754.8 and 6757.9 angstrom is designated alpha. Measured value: 6.2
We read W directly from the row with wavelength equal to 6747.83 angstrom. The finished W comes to 5.816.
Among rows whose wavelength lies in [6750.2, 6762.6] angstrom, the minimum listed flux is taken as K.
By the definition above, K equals 6.073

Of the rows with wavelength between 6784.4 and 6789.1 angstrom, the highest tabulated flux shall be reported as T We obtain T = 6.261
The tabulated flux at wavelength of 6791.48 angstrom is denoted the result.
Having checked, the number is 6.174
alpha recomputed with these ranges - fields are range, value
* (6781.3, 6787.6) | 6.29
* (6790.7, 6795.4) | 6.28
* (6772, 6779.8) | 6.46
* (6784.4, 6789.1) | 6.14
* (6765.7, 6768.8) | 6.6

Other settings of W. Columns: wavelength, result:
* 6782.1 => 6.43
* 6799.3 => 6.136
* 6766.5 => 6.647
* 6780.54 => 6.458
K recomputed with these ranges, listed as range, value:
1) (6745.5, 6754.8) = 5.718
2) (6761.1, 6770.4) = 6.403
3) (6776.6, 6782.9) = 6.394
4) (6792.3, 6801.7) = 6.136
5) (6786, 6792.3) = 6.019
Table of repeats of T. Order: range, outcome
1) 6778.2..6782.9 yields 6.458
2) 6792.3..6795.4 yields 6.349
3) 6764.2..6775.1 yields 6.696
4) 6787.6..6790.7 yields 6.037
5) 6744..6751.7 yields 6.073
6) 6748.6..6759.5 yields 6.285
